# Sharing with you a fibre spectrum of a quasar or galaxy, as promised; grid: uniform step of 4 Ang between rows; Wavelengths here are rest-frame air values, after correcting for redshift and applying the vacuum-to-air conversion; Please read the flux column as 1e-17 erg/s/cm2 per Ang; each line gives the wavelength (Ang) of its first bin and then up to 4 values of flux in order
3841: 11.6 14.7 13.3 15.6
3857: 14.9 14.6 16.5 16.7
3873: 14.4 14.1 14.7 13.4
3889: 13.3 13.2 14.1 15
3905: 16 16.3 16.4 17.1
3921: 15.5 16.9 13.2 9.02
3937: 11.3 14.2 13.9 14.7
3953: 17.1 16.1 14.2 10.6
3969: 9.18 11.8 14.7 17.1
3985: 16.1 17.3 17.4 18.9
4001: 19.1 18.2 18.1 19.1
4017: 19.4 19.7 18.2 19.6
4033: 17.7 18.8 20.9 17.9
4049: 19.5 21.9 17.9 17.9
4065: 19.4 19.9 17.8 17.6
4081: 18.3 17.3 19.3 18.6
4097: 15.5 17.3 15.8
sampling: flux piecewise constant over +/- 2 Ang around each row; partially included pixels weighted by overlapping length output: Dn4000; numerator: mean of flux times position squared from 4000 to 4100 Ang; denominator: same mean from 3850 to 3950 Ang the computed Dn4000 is 1.4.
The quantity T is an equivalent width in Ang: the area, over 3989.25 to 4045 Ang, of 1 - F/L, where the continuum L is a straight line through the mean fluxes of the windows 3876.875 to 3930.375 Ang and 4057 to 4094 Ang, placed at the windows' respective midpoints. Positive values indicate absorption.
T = -4.9 Ang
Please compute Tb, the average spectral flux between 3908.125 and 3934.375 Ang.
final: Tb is 15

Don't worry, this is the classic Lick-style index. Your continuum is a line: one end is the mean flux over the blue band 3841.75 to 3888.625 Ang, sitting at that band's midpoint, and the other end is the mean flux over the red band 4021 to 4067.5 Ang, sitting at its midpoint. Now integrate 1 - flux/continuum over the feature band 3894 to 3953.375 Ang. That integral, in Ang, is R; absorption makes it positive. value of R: 5.4 Ang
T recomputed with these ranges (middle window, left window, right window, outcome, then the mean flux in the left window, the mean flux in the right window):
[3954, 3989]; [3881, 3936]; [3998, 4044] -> 6.2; 14.5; 19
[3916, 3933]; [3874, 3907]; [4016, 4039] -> 0.6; 14.2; 18.9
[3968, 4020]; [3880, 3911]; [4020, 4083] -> 1.5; 14.5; 18.9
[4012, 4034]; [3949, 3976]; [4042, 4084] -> -3.1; 13.3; 18.8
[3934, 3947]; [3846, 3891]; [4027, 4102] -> 2.7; 14.7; 18.6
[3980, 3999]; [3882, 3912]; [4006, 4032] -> 0.5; 14.5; 18.9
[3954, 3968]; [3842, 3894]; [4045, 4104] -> 2.3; 14.5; 18.4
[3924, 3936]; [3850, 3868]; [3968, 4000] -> 2.3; 15.4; 15.6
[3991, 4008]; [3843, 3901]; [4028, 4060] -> -0.3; 14.6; 19.2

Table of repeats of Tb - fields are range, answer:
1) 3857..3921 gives 15.1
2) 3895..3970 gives 14.3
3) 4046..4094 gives 18.8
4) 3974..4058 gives 18.4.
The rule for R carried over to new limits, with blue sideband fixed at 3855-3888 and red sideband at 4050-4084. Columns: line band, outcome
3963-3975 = 4.5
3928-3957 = 4.9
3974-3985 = 1.0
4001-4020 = -1.2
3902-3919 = -0.8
